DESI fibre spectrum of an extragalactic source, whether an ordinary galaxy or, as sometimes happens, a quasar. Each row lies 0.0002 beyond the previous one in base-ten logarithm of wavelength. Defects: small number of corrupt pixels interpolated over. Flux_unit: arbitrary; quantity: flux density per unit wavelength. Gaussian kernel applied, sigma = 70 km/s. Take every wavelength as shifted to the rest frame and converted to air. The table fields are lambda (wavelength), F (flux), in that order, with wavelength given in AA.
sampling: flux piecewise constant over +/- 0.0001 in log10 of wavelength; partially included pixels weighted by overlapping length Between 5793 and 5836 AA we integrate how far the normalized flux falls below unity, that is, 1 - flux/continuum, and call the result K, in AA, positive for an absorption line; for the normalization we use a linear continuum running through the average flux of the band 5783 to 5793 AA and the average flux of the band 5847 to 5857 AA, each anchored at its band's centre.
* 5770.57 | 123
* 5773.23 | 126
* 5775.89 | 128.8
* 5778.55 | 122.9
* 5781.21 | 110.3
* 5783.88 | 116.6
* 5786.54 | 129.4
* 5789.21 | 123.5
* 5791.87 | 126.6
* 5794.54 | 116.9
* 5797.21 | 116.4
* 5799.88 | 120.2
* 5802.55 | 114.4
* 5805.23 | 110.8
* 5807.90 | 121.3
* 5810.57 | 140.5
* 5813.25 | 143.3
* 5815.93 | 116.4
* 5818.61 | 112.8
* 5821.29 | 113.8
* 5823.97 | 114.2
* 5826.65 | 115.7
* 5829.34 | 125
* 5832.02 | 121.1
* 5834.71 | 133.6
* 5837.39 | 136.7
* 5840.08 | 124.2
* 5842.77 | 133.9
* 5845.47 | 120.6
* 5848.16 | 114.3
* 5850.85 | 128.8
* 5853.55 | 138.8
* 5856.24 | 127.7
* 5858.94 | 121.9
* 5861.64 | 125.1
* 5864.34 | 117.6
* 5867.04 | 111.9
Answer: 1.61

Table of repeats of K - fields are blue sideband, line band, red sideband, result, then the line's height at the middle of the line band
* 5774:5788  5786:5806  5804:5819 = 0.60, 123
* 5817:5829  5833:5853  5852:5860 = -0.64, 124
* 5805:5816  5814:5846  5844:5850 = 0.17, 124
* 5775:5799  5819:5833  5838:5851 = 0.68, 123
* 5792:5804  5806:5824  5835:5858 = -0.30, 121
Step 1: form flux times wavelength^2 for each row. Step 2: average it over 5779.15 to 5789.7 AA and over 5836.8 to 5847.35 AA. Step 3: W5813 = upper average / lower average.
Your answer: 1.09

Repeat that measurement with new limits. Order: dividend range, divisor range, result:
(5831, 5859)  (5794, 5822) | 1.07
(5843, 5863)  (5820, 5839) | 1.03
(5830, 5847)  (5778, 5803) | 1.09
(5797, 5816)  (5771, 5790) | 1.02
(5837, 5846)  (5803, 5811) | 1.07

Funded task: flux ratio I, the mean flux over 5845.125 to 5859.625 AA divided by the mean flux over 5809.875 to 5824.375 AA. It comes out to 1.02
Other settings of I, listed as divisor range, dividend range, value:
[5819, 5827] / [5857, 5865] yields 1.07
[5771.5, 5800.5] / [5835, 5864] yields 1.04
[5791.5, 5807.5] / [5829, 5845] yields 1.10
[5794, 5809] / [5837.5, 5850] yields 1.07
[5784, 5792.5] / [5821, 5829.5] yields 0.93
